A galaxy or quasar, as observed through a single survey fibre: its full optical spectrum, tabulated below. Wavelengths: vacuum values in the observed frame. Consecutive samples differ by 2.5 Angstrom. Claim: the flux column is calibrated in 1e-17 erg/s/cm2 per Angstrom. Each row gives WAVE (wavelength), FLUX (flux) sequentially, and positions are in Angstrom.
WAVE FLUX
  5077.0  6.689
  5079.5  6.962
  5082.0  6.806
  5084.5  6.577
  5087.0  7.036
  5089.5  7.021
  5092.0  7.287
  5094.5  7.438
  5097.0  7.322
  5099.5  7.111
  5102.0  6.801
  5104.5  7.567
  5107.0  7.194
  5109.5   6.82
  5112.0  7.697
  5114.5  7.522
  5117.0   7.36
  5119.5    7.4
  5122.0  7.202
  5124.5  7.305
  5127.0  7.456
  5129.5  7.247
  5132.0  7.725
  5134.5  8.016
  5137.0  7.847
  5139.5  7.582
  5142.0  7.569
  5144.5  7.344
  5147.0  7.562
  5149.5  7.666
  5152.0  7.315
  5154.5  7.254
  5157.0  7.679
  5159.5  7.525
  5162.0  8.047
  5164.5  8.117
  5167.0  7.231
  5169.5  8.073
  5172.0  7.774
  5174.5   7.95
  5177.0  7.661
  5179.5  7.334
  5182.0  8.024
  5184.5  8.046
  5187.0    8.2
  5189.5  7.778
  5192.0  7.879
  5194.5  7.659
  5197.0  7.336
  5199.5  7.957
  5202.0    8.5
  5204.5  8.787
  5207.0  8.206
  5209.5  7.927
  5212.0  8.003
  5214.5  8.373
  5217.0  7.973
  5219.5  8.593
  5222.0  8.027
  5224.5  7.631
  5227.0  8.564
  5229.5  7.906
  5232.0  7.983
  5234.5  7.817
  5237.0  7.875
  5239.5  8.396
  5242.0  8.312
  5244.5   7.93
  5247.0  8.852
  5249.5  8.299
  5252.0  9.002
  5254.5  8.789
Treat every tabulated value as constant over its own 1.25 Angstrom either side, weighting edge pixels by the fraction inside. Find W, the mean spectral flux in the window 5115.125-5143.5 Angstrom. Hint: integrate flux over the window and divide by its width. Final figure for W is 7.52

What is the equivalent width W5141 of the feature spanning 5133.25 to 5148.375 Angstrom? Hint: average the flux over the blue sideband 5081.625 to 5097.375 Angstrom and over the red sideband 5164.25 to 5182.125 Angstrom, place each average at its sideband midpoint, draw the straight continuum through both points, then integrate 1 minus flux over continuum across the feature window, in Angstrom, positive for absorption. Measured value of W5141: -0.4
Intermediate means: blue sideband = 7.07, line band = 7.65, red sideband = 7.74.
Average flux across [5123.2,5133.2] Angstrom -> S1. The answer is 7.43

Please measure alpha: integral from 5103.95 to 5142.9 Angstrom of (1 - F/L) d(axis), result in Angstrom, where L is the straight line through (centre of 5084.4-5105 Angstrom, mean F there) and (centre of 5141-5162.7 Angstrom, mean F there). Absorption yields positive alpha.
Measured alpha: -0.7 Angstrom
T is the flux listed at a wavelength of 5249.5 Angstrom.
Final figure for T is 8.299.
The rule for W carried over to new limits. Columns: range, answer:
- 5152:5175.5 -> 7.71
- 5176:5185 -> 7.75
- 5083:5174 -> 7.44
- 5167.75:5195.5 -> 7.84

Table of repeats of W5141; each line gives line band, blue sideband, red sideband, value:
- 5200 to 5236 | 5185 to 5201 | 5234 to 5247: -0.7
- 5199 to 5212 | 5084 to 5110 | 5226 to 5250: -0.5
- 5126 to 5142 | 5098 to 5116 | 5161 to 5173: -0.3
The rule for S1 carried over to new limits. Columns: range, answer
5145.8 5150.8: 7.61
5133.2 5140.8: 7.81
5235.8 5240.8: 8.14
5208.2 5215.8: 8.1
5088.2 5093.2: 7.15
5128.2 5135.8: 7.66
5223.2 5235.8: 7.98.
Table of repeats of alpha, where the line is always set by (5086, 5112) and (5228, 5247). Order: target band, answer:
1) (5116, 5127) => 0.00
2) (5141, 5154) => 0.05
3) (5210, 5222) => -0.37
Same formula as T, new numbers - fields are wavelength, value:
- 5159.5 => 7.525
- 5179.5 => 7.334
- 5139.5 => 7.582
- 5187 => 8.2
